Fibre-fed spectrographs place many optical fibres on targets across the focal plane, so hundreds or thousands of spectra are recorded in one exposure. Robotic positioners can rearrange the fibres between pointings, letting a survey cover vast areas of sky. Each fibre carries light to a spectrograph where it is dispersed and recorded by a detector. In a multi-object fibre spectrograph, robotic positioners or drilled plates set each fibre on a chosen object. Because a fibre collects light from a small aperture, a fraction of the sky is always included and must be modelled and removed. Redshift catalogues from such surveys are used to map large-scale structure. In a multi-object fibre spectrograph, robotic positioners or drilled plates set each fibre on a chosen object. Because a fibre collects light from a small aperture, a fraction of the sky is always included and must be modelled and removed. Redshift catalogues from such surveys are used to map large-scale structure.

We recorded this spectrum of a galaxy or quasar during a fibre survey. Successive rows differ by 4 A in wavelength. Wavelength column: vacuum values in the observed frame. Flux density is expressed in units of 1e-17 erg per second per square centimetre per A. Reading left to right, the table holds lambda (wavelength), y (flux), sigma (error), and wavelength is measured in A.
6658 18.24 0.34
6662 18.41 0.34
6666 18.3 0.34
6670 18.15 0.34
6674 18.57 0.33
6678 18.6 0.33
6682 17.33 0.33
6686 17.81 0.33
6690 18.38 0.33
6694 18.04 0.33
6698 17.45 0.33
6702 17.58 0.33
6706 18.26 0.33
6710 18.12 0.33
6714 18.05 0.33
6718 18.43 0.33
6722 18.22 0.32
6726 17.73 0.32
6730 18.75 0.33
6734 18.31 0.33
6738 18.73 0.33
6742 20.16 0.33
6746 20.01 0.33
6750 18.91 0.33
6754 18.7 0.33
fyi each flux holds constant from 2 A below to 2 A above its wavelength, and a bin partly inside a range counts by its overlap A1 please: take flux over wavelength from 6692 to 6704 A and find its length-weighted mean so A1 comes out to 17.7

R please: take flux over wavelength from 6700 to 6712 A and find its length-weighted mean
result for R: 18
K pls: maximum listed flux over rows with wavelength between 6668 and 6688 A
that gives 18.6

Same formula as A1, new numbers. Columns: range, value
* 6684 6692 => 18.1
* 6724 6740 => 18.4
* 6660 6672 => 18.3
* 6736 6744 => 19.4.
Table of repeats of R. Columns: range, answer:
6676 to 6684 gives 18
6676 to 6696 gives 18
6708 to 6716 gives 18.1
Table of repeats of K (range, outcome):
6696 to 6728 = 18.43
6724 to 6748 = 20.16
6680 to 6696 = 18.38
